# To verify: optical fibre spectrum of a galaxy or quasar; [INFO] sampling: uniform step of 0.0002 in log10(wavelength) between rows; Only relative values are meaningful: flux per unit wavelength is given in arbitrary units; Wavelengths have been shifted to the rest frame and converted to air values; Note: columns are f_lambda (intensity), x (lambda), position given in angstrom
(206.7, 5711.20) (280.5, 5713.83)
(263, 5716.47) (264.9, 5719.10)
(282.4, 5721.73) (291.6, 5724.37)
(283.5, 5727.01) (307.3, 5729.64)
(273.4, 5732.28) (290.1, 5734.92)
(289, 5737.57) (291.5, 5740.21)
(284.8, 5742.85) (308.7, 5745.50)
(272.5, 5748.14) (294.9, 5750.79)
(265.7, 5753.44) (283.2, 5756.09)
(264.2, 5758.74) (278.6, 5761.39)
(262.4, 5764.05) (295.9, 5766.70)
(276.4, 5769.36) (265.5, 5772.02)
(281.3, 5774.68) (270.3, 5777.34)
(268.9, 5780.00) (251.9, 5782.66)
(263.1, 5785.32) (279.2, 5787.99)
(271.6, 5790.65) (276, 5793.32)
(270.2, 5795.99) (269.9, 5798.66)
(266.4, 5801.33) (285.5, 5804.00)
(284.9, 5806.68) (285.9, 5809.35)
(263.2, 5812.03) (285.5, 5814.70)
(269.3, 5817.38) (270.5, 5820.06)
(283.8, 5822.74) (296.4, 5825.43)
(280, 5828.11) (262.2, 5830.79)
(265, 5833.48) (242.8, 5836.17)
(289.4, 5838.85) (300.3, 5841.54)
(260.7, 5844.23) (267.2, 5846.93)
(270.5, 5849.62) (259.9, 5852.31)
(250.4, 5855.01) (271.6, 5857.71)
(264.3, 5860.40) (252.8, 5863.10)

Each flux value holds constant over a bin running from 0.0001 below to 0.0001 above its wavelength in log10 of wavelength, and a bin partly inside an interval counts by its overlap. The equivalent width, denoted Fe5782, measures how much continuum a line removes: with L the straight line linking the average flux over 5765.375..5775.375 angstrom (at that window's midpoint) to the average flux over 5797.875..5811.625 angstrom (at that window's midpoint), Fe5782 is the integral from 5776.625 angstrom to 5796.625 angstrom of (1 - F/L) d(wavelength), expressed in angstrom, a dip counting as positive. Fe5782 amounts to 0.7 angstrom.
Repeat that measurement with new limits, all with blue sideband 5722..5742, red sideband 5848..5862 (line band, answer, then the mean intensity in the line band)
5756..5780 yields 0.59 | 275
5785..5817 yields -0.09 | 275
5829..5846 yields -0.21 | 270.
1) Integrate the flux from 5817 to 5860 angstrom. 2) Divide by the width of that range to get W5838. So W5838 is 271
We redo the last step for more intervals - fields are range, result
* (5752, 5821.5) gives 273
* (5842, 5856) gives 264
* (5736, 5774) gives 281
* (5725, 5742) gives 289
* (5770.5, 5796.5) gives 270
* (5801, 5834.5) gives 277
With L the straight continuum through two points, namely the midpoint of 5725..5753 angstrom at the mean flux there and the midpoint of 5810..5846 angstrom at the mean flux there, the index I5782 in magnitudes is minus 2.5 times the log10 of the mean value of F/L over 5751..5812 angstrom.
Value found 0.03 mag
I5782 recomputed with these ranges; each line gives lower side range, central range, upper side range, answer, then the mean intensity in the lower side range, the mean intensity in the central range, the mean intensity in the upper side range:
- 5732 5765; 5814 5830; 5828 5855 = -0.03 mag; 282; 280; 268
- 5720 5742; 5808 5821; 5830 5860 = -0.01 mag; 288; 275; 267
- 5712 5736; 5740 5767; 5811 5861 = -0.01 mag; 280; 281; 271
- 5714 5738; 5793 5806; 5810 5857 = 0.00 mag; 282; 274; 272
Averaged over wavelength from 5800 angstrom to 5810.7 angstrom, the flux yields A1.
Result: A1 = 281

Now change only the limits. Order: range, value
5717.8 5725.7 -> 280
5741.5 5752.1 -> 290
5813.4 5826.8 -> 281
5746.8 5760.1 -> 276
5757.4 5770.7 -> 275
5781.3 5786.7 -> 258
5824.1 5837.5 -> 269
